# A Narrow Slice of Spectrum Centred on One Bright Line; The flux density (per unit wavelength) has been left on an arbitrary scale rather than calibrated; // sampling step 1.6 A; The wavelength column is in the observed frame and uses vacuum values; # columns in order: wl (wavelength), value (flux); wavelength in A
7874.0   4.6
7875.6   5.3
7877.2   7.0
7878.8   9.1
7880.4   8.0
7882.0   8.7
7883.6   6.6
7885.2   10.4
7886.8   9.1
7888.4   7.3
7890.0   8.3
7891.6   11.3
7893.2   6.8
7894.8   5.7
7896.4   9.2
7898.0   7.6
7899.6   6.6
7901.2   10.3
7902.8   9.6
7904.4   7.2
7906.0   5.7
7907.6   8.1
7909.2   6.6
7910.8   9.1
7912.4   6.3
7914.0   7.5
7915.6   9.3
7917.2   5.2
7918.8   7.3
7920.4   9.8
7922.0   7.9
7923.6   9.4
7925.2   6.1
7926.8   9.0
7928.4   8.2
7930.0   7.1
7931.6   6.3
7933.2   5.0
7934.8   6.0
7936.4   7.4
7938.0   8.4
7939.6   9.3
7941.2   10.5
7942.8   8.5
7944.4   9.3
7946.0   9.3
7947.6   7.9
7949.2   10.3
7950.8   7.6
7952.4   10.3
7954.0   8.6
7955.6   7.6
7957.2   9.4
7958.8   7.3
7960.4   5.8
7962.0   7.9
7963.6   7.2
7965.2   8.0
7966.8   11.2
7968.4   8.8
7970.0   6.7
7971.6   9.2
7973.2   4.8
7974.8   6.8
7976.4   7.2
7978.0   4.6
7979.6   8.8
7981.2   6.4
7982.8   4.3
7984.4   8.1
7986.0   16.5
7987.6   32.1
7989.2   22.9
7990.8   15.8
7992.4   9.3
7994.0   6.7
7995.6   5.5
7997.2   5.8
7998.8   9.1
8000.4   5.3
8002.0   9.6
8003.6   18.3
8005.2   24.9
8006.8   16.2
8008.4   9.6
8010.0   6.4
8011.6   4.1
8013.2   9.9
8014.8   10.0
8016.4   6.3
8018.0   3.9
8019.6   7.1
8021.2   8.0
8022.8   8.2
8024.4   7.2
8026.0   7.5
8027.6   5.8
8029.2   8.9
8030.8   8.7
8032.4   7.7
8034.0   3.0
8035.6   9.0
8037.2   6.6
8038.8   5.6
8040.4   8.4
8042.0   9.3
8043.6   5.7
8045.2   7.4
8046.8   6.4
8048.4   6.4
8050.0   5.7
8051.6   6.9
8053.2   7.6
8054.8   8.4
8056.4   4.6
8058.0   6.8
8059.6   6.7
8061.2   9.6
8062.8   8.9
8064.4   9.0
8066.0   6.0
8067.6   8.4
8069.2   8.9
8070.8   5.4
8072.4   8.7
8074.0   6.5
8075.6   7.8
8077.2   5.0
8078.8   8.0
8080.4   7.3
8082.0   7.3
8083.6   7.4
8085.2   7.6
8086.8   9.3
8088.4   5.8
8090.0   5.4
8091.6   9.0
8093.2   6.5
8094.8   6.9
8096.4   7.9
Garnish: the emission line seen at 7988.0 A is [S II]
